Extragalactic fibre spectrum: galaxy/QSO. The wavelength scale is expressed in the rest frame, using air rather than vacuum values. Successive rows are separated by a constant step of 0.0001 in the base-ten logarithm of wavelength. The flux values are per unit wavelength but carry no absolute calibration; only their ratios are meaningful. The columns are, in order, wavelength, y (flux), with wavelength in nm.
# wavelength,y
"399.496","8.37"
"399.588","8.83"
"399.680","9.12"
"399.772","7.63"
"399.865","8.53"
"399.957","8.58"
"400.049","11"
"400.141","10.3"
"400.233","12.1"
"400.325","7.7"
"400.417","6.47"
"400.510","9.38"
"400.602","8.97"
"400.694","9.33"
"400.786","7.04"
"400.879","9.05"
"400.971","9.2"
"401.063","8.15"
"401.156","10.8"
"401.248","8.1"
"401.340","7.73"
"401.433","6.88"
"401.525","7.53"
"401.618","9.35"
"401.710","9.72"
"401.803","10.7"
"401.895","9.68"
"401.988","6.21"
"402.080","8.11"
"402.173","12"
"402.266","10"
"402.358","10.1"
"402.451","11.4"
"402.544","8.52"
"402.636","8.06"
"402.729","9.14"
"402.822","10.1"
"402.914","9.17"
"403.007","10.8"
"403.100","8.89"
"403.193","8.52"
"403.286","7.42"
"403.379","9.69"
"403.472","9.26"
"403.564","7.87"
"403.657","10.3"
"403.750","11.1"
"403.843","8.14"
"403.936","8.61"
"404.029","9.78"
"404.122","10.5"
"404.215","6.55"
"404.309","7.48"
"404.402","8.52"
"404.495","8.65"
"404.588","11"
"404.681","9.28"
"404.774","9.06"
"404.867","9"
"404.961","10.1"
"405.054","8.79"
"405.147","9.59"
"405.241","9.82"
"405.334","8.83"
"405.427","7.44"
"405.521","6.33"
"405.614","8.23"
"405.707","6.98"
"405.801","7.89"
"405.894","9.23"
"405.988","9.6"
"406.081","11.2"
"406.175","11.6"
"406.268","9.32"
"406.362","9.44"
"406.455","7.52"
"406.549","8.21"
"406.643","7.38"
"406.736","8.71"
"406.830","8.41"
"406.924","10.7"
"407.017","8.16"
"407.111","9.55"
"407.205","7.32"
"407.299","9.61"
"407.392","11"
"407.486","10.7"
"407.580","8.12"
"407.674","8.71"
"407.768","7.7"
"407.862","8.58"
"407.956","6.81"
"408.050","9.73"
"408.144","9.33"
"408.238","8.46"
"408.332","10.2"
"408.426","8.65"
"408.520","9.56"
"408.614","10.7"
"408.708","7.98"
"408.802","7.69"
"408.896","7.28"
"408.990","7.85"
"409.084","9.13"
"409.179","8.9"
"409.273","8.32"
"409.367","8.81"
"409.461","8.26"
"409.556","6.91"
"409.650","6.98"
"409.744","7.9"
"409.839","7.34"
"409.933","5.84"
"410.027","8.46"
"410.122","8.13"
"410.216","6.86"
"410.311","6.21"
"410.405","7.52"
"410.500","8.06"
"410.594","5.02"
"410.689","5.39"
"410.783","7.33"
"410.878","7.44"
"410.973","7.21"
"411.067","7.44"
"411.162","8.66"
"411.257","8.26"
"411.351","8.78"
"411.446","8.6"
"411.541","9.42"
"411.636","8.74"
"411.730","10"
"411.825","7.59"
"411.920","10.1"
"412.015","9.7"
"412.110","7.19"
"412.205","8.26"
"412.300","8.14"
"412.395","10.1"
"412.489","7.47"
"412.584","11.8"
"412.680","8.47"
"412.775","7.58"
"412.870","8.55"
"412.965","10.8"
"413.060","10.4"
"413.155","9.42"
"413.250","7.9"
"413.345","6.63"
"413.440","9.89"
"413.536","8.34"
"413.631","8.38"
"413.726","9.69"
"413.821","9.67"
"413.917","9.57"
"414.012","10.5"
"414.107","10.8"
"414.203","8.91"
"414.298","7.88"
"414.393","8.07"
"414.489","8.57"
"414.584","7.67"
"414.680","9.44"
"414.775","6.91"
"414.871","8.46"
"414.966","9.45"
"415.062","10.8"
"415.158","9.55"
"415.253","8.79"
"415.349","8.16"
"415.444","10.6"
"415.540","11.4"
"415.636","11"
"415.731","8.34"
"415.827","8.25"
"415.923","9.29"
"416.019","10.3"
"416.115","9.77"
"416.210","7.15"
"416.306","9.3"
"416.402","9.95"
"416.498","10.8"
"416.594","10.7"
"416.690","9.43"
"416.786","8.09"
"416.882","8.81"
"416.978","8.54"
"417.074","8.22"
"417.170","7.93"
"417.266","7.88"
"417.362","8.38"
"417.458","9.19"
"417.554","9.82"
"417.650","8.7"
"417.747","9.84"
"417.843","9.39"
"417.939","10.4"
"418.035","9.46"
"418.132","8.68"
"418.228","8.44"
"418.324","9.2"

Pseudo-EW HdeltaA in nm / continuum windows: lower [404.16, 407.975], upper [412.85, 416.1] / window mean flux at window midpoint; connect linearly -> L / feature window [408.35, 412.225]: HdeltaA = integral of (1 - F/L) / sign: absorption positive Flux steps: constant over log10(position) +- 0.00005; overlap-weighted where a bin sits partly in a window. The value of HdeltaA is 0.42 nm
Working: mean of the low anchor 8.82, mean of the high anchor 9.2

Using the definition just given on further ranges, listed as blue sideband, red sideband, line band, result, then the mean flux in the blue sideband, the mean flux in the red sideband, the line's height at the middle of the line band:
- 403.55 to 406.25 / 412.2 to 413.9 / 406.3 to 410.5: 0.289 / 9.03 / 9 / 9.02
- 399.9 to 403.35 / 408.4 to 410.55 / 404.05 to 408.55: -0.266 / 9.09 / 7.96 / 8.42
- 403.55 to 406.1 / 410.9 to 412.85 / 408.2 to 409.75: 0.054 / 8.91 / 8.66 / 8.76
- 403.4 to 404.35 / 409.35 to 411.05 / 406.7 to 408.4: -0.225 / 8.99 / 7.18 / 7.94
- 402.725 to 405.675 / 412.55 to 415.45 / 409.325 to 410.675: 0.265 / 8.99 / 9.05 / 9.02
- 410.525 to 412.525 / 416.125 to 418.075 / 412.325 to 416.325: -0.236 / 8.14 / 9.11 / 8.63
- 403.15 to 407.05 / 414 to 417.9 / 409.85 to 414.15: 0.293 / 8.91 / 9.14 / 9.06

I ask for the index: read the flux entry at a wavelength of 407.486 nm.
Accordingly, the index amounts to 10.7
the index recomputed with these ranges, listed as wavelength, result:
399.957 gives 8.58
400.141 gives 10.3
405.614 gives 8.23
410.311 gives 6.21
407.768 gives 7.7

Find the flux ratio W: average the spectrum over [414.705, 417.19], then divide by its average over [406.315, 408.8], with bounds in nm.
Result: 1.0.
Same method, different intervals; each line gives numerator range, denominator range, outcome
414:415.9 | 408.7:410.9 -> 1.22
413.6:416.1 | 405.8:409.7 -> 1.05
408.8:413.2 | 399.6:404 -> 0.90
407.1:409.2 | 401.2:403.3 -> 0.97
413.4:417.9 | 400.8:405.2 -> 1.01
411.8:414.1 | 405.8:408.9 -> 1.00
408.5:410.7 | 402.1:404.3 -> 0.83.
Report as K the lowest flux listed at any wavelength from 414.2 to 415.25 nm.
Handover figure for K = 6.91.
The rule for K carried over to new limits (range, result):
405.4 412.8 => 5.02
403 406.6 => 6.33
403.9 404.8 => 6.55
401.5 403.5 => 6.21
